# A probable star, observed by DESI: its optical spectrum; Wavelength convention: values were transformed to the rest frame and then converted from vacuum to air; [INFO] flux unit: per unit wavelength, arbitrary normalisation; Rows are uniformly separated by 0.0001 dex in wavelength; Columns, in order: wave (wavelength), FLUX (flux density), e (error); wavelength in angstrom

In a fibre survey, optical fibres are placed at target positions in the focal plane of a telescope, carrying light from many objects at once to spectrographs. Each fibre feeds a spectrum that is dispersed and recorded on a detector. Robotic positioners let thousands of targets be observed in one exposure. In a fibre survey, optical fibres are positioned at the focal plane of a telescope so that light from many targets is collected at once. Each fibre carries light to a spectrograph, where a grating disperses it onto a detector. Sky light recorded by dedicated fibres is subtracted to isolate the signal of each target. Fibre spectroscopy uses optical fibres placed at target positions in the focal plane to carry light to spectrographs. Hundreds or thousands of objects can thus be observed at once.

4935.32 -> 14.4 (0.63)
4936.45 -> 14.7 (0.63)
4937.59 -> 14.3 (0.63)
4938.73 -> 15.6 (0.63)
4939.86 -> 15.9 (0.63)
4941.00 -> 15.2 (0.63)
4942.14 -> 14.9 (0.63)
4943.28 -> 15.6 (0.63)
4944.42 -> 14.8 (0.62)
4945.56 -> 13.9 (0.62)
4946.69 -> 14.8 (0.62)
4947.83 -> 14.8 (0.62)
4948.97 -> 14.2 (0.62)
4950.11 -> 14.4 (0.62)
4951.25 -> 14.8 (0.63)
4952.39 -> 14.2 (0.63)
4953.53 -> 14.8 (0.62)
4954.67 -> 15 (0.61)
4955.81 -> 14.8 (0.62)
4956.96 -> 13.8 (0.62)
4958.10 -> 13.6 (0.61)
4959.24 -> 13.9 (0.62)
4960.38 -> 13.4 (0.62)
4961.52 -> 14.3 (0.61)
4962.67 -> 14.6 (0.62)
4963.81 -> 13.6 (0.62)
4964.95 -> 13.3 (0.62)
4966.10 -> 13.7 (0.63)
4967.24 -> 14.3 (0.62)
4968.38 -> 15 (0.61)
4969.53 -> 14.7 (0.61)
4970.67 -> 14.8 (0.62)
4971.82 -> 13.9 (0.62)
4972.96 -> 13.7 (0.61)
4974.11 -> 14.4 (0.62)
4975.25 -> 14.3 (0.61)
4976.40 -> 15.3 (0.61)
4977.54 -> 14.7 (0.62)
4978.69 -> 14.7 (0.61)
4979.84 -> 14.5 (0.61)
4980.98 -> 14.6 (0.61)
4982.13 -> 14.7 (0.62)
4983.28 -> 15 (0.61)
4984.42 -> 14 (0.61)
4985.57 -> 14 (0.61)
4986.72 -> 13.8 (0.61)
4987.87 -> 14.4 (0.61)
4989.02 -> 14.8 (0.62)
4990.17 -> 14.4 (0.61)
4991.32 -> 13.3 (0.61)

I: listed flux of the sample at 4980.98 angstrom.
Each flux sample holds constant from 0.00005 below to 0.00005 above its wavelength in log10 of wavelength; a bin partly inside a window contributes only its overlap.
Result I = 14.6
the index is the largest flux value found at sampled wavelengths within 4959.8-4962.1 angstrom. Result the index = 14.3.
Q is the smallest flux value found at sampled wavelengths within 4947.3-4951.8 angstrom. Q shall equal 14.2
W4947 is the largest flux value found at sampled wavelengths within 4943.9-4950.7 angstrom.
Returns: 14.8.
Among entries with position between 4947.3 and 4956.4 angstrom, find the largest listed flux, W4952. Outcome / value 15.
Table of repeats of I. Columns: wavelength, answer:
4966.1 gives 13.7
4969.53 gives 14.7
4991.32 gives 13.3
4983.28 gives 15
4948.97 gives 14.2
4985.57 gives 14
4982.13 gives 14.7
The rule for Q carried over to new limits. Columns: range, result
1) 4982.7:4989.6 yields 13.8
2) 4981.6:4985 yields 14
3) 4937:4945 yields 14.3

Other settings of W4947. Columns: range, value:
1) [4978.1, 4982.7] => 14.7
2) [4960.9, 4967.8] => 14.6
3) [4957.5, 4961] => 13.9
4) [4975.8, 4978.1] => 15.3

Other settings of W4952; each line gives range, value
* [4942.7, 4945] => 15.6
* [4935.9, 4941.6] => 15.9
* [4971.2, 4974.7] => 14.4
